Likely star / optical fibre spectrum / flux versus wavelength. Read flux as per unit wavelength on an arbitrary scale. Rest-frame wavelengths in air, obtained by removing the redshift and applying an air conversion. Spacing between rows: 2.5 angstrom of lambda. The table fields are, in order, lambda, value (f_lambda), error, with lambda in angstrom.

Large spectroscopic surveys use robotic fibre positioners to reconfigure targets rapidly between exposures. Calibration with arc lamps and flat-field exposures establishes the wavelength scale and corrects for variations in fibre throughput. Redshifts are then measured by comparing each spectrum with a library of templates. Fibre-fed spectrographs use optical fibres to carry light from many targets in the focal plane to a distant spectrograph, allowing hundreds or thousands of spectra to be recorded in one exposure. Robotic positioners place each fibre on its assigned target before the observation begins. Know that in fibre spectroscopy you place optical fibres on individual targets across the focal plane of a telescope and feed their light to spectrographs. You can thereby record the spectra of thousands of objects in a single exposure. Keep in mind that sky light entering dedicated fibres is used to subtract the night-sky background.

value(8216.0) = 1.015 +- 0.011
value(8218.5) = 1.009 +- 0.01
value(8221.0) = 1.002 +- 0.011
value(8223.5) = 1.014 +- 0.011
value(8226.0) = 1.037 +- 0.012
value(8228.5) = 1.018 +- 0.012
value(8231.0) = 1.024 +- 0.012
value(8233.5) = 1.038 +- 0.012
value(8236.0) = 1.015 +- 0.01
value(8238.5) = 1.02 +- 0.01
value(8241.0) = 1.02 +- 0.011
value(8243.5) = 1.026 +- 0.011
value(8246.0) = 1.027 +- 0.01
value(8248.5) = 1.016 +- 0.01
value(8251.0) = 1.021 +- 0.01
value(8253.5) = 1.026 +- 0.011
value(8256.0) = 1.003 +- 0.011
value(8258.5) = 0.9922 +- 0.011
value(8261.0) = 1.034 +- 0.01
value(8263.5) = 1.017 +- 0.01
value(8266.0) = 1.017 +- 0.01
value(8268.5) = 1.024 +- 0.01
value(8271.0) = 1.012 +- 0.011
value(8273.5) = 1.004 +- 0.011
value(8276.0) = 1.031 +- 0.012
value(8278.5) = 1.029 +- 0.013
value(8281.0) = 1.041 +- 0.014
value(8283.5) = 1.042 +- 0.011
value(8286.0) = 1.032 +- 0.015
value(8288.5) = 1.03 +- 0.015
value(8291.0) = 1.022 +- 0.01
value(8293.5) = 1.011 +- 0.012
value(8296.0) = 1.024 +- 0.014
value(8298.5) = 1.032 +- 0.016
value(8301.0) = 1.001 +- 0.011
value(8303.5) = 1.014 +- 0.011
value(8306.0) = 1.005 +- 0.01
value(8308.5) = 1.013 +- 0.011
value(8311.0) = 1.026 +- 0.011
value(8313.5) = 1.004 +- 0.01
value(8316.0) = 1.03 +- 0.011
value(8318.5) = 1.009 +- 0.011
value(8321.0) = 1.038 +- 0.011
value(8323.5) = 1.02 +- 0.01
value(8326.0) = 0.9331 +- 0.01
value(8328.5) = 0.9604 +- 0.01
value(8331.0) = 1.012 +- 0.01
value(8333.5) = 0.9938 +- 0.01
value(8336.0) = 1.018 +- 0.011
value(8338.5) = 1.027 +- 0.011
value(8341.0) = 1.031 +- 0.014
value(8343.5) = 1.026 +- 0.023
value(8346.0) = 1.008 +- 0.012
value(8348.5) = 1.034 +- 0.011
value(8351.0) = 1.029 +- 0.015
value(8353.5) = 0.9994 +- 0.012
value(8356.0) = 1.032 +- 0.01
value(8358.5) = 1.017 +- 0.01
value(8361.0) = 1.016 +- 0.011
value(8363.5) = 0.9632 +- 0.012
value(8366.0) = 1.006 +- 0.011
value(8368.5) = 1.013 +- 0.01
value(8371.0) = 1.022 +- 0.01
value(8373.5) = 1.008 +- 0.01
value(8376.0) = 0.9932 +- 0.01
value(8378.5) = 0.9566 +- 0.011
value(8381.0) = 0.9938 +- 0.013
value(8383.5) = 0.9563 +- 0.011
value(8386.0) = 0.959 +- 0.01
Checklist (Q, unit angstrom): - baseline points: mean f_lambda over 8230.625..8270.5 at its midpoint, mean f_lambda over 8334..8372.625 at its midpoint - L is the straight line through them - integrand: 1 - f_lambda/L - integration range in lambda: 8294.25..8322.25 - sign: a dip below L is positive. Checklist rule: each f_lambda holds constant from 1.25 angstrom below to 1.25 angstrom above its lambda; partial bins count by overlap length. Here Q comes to 0.0 angstrom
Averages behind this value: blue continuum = 1.02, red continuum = 1.02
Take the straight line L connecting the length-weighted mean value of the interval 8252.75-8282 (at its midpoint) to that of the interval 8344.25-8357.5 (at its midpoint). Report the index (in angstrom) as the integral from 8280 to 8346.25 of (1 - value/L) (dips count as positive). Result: 0.3 angstrom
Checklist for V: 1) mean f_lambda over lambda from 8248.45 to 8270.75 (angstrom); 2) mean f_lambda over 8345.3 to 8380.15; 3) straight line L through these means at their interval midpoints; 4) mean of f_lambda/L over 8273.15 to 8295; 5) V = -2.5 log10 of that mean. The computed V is -0.01 mag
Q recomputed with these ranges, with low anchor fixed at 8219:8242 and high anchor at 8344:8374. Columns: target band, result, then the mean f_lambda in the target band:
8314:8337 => 0.3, 1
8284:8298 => -0.1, 1.03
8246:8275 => 0.1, 1.02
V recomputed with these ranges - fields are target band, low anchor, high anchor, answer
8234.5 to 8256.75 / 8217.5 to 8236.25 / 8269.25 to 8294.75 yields 0.00 mag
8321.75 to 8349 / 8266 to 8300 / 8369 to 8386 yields 0.00 mag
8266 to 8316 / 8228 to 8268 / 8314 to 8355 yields -0.01 mag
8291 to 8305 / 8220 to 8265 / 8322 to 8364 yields 0.00 mag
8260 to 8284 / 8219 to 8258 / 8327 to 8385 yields -0.01 mag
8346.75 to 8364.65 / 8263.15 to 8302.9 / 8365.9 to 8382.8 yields -0.01 mag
